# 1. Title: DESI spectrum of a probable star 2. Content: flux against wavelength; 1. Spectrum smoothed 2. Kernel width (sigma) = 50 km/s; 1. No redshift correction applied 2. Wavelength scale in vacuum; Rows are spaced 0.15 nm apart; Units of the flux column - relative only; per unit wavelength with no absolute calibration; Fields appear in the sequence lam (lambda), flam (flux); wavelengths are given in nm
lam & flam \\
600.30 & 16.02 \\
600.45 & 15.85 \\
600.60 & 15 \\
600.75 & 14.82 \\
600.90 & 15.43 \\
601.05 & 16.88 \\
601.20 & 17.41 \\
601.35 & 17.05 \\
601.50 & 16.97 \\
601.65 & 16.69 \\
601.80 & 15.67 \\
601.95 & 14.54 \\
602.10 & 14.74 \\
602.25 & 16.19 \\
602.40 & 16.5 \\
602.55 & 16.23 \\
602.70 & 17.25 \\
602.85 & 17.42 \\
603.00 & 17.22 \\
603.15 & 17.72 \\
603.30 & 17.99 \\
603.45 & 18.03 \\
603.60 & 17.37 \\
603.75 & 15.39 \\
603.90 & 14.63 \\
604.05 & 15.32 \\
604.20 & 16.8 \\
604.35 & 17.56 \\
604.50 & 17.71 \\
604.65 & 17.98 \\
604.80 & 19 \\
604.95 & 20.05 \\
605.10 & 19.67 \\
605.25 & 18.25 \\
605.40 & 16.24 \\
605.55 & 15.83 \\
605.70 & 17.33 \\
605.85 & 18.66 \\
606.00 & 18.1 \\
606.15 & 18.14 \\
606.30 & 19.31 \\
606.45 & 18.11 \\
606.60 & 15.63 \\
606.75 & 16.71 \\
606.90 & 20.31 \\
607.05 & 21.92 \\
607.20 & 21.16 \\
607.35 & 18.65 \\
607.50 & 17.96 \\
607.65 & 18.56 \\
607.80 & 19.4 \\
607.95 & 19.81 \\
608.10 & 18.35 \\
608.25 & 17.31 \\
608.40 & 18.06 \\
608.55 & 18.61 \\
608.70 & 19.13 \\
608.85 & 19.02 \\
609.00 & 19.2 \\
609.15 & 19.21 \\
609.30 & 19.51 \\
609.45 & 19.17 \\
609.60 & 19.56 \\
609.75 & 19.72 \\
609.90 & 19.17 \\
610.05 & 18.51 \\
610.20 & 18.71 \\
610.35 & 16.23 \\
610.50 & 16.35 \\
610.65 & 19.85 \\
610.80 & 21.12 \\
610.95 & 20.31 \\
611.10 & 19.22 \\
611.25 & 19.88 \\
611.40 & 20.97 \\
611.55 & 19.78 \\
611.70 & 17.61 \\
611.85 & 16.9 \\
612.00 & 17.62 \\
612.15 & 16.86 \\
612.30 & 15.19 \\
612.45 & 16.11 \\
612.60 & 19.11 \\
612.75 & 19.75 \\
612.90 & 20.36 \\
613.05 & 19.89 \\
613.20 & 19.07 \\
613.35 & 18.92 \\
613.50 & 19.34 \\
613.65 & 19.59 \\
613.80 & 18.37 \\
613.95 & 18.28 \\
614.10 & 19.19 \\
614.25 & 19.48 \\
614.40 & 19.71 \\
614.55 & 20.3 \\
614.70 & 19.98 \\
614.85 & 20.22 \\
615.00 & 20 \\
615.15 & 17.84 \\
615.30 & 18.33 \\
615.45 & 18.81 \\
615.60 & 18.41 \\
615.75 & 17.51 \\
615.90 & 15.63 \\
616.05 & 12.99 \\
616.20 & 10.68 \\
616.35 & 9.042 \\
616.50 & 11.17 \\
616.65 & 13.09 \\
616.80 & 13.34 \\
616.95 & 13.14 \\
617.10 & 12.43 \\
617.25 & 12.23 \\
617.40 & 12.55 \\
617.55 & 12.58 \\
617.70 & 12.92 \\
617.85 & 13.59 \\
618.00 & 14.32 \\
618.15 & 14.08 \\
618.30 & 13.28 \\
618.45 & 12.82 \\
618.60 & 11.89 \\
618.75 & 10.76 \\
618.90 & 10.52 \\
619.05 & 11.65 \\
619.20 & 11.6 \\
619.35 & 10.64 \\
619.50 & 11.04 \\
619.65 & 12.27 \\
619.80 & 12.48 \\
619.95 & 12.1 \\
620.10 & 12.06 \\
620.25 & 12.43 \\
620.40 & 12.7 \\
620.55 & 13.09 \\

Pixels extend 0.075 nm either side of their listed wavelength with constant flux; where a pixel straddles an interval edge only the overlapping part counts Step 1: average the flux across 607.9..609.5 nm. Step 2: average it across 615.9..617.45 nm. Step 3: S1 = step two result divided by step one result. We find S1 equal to 0.65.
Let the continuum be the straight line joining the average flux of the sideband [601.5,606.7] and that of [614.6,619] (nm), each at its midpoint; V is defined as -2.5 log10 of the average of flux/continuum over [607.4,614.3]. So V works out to -0.20 mag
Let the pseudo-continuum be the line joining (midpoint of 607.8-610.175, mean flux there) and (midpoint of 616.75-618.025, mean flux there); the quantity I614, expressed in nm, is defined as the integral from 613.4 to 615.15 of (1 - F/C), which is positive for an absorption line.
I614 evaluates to -0.490 nm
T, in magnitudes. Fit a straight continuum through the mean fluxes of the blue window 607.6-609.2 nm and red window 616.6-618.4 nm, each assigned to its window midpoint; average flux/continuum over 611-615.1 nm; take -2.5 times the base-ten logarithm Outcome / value -0.19 mag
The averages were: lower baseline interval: 18.8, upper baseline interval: 13.1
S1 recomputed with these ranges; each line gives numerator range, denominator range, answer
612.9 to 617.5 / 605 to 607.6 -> 0.91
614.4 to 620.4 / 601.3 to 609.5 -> 0.78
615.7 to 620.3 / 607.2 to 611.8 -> 0.66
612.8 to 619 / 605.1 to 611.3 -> 0.84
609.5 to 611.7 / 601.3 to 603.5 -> 1.15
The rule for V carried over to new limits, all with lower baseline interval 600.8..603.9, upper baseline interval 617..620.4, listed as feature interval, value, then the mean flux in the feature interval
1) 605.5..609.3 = -0.22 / 18.6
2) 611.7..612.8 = -0.23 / 17.3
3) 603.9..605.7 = -0.10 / 17.5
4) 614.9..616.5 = -0.20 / 15.8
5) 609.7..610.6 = -0.24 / 18.1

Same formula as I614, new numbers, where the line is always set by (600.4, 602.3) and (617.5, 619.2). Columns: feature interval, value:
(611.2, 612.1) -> -0.31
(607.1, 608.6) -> -0.43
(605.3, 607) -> -0.31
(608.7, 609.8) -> -0.38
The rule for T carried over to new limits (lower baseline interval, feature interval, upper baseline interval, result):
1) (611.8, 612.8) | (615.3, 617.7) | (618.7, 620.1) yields 0.02 mag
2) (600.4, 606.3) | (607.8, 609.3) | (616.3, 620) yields -0.23 mag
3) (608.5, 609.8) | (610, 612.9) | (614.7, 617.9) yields -0.04 mag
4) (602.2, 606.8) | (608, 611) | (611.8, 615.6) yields -0.04 mag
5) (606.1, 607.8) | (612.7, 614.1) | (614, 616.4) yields -0.09 mag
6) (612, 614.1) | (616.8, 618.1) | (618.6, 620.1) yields 0.05 mag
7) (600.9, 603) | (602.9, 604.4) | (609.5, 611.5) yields 0.01 mag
